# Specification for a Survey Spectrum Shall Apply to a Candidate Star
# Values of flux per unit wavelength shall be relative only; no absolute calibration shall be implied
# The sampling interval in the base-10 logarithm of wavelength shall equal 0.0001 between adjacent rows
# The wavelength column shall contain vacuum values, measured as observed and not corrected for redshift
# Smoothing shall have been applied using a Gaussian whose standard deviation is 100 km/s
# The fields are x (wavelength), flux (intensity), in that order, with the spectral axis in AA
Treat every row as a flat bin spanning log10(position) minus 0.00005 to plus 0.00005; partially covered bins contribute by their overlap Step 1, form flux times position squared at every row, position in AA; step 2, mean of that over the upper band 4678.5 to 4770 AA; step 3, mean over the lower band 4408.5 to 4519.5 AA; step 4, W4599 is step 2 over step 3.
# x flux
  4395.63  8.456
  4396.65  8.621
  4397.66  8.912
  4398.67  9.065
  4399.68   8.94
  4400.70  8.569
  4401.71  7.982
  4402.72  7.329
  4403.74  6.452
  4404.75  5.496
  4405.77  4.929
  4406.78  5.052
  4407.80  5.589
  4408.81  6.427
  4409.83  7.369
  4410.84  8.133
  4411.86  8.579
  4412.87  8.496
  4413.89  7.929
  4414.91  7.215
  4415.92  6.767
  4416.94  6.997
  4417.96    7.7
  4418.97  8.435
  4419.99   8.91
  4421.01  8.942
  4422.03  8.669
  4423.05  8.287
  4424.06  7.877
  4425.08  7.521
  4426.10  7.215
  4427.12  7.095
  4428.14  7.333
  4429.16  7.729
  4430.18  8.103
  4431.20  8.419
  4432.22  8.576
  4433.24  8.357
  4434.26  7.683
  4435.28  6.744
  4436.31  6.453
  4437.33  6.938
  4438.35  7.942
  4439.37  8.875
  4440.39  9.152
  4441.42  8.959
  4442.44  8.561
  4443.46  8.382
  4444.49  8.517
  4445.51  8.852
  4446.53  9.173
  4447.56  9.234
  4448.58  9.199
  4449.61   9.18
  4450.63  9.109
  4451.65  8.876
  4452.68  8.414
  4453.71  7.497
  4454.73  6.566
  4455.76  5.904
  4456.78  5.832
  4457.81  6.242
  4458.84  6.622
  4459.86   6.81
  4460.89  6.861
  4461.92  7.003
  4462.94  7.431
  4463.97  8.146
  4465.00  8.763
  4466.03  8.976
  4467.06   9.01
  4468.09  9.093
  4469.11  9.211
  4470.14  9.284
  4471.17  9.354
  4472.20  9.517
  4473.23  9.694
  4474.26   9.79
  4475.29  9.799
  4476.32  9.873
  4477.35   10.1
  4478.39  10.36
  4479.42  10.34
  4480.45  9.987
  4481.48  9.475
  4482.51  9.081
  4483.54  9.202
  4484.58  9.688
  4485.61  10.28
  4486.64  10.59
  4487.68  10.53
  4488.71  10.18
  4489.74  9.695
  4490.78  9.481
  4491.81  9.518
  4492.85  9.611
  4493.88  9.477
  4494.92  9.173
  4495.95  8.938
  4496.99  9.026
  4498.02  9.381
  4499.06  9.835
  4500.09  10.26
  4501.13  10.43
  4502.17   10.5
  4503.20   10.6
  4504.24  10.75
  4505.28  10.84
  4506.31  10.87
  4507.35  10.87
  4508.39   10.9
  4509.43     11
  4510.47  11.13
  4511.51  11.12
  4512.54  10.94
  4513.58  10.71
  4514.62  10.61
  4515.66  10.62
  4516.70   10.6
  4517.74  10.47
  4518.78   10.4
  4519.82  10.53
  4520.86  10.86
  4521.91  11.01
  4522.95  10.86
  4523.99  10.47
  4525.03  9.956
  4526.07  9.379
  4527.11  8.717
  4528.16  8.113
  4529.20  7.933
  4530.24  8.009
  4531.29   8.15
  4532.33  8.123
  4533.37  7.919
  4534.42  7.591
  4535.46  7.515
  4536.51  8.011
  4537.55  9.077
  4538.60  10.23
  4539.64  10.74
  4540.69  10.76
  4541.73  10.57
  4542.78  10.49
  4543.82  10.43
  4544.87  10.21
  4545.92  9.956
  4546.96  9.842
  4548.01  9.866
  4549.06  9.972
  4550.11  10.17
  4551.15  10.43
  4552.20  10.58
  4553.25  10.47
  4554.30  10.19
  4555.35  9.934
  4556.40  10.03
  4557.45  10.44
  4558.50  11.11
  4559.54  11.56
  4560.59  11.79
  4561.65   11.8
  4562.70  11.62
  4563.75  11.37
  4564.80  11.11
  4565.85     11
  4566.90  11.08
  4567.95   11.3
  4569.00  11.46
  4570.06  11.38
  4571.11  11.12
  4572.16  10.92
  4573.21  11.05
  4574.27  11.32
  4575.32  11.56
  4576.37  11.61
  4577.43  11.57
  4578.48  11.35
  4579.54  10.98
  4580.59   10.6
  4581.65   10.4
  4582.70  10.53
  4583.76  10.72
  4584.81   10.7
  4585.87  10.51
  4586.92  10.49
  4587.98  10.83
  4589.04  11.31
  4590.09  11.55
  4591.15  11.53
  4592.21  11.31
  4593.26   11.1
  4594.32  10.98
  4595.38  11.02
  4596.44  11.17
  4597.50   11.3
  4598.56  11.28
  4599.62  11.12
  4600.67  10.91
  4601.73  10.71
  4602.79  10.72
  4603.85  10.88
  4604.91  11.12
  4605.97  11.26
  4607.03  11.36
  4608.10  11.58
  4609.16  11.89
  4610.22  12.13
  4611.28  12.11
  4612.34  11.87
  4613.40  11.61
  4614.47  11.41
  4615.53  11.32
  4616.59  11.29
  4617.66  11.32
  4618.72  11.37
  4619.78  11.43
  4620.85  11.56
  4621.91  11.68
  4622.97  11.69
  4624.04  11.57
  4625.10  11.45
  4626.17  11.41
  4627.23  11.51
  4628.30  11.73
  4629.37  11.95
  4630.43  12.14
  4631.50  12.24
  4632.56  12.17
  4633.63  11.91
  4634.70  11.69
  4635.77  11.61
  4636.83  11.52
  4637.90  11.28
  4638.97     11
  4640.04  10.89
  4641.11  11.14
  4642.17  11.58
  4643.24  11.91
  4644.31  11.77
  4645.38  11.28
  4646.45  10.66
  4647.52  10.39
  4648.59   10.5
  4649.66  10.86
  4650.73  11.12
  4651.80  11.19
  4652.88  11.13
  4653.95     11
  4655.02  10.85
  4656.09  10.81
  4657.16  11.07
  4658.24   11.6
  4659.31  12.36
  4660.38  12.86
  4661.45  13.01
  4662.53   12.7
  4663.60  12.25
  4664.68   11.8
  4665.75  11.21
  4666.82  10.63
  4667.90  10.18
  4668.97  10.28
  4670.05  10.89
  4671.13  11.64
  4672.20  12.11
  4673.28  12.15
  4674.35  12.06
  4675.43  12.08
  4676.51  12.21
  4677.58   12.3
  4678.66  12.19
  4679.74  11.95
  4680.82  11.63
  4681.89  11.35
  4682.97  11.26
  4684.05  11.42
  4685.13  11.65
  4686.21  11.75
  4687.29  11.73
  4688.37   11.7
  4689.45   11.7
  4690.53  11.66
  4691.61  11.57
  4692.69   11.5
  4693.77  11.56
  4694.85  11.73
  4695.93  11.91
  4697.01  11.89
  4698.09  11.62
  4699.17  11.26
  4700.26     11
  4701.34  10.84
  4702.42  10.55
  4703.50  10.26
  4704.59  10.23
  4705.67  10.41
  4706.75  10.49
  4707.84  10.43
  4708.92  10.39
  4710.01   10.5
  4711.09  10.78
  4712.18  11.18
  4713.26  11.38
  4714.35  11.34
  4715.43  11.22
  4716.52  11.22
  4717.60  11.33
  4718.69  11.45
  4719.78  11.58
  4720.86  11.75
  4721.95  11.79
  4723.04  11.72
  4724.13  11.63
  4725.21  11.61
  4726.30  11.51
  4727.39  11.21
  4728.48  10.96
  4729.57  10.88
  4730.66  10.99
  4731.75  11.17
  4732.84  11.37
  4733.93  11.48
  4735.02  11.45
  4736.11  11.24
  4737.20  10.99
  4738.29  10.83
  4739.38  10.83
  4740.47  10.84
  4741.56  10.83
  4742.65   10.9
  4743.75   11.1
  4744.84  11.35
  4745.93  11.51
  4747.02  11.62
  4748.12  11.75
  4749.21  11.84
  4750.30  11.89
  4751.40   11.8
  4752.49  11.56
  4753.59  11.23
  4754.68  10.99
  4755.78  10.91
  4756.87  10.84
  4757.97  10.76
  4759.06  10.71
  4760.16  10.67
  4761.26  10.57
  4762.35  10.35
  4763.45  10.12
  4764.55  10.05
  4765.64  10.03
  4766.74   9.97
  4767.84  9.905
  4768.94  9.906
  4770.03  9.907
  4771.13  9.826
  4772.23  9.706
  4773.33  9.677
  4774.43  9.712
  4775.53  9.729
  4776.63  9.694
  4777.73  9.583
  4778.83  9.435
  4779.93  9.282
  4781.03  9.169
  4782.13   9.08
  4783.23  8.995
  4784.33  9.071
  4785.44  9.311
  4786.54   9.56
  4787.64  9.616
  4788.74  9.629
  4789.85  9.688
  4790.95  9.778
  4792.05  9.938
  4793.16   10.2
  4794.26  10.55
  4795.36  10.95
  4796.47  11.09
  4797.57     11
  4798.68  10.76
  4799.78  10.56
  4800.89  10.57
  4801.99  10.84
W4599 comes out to 1.40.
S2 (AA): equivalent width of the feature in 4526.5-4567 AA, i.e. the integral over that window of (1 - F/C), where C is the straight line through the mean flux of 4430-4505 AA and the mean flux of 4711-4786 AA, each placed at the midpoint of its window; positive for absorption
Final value -2.1 AA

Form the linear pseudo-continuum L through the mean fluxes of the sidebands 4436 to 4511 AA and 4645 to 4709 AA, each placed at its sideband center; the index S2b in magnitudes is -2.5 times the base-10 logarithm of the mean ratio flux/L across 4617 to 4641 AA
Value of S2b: -0.07 mag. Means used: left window 9.12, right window 11.4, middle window 11.6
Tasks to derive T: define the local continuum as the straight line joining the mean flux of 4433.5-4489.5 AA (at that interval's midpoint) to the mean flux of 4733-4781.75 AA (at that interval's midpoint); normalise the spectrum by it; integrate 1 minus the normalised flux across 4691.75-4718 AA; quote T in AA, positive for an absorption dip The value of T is -2.0 AA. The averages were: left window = 8.66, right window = 10.6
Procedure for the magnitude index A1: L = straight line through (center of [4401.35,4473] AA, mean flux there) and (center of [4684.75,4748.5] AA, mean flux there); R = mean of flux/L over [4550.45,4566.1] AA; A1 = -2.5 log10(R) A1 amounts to -0.169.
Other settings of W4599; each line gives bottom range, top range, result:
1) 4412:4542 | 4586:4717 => 1.36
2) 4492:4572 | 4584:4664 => 1.16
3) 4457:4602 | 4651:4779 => 1.19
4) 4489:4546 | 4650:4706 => 1.25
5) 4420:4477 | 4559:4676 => 1.49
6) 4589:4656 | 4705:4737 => 1.03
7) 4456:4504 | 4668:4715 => 1.35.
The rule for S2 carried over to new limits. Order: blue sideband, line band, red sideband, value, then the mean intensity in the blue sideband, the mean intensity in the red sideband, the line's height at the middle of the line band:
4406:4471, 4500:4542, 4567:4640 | -1.59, 7.89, 11.3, 9.61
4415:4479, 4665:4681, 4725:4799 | -2.75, 8.24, 10.5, 9.87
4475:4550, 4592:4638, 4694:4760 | -4.21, 9.9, 11.2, 10.5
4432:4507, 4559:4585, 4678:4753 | -3.33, 8.95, 11.3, 9.93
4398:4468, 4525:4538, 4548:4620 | 2.17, 7.78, 11.1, 9.94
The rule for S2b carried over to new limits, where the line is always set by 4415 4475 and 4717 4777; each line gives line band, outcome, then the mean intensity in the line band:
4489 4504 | -0.14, 9.74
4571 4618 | -0.18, 11.2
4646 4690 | -0.13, 11.5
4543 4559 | -0.13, 10.2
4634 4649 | -0.13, 11.2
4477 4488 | -0.18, 9.95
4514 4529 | -0.15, 10.1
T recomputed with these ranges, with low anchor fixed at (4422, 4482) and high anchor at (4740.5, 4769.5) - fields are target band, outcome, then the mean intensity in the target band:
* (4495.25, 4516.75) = -4.0 AA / 10.5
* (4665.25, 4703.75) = -4.5 AA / 11.5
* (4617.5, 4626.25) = -1.6 AA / 11.5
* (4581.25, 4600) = -2.9 AA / 11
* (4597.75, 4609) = -1.8 AA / 11.1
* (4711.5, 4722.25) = -0.9 AA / 11.4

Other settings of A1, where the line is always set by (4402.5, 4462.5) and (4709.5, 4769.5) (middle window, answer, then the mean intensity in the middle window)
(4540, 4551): -0.15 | 10.2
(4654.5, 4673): -0.13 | 11.6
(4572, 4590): -0.18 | 11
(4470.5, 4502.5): -0.18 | 9.77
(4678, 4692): -0.12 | 11.7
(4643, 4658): -0.10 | 11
